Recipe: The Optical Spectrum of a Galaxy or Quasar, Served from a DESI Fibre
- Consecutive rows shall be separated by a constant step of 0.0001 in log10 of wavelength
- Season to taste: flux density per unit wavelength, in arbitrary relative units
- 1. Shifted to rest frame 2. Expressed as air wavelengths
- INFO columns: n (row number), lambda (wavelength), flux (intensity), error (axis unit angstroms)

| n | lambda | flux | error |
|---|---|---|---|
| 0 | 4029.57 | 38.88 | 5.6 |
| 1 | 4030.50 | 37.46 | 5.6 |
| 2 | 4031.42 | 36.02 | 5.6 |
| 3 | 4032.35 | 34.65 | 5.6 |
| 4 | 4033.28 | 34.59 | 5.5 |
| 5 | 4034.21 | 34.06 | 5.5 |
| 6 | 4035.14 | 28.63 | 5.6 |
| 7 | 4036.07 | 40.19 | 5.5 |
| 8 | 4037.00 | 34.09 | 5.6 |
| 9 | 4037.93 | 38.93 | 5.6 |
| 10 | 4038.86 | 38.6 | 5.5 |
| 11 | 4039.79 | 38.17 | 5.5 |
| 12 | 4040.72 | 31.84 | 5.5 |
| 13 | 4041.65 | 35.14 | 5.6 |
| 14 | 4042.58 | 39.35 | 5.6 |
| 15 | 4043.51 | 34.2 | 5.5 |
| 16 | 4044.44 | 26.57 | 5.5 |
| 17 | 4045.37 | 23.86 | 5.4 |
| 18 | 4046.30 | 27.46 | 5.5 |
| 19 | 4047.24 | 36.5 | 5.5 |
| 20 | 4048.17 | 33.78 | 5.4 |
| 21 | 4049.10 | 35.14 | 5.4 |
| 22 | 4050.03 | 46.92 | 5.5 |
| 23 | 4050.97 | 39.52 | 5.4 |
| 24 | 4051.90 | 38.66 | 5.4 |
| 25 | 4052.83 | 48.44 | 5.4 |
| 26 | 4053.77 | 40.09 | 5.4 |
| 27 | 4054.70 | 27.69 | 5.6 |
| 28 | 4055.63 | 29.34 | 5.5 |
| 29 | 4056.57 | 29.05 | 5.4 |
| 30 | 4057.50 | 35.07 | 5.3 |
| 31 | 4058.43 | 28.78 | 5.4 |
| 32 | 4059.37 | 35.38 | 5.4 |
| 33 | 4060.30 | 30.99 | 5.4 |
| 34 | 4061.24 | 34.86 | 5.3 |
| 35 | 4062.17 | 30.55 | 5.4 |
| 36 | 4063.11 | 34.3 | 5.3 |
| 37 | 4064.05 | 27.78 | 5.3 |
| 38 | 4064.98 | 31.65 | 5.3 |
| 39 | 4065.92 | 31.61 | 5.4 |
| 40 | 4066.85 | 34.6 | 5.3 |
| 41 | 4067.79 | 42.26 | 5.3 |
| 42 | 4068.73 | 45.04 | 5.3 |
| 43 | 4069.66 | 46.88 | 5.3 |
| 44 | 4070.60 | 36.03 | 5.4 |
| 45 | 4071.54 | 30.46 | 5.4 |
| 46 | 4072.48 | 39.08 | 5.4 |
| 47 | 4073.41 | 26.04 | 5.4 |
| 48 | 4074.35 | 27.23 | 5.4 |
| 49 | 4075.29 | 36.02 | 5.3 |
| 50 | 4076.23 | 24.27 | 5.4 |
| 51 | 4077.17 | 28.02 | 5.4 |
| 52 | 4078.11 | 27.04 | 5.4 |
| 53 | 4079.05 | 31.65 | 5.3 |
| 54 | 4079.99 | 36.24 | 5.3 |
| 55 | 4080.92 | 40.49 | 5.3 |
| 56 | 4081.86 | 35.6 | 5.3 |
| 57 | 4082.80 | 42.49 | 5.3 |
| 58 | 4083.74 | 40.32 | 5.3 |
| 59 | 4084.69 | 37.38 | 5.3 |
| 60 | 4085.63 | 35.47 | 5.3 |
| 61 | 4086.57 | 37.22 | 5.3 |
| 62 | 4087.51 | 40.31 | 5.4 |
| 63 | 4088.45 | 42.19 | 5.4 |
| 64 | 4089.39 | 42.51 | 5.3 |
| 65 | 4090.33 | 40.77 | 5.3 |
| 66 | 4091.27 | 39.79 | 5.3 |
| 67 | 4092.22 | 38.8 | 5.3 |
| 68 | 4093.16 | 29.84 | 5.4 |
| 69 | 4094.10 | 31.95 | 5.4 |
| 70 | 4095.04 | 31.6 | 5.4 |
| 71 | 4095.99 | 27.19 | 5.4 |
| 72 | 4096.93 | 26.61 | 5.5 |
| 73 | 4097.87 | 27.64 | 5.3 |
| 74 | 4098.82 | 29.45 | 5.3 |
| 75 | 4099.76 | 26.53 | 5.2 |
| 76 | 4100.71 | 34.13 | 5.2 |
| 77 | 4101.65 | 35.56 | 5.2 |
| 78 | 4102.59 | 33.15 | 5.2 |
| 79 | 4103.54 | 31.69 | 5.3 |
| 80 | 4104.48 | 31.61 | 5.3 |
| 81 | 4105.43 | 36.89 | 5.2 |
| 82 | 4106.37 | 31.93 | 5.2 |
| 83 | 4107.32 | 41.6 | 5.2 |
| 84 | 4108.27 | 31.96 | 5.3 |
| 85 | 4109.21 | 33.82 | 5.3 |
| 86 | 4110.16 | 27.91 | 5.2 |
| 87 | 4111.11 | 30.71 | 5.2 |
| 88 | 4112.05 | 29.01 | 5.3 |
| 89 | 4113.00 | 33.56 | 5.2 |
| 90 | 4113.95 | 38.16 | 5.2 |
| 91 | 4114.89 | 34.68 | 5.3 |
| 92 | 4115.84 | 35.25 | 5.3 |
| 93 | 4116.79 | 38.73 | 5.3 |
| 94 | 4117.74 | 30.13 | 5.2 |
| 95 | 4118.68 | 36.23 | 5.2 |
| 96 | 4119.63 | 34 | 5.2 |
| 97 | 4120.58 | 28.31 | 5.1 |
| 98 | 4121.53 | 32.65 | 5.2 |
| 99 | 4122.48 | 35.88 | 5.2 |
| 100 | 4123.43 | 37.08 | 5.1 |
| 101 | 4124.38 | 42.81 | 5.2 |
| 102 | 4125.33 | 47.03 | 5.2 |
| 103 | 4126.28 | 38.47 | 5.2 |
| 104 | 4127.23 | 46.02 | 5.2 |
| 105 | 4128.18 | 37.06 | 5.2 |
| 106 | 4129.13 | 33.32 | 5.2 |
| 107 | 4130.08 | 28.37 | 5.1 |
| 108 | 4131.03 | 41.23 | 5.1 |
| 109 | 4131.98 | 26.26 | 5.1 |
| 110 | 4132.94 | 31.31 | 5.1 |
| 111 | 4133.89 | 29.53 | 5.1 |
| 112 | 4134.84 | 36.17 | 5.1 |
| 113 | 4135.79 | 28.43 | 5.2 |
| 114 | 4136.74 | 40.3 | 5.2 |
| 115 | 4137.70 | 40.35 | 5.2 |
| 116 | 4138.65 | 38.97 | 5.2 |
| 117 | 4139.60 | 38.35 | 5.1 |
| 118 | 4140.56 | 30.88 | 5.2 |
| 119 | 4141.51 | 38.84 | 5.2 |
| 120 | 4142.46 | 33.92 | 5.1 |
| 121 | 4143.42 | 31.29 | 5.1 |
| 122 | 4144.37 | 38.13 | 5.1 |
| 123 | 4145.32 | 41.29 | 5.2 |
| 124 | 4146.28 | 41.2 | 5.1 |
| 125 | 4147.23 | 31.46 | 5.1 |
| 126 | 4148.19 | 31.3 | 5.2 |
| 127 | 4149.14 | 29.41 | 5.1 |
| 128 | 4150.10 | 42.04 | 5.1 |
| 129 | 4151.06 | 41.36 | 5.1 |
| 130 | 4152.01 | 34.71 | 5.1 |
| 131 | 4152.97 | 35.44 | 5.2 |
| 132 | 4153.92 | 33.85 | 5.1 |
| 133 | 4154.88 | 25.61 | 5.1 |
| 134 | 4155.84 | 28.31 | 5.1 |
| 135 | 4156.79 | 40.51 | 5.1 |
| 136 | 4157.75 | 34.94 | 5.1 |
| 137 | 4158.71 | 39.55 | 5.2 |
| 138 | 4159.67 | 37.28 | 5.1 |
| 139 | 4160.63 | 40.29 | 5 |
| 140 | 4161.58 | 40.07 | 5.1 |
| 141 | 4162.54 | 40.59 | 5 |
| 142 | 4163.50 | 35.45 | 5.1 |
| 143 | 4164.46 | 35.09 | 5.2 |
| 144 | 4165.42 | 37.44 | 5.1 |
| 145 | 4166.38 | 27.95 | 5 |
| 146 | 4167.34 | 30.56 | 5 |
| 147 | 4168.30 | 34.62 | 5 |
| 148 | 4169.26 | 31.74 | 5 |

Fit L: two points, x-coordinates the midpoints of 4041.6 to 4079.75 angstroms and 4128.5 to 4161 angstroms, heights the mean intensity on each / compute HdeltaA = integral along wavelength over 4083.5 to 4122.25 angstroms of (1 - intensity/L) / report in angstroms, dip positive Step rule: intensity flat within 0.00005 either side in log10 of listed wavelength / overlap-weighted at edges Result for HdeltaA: 0.5 angstroms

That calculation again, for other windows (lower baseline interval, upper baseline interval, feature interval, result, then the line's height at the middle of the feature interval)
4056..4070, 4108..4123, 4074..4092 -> -1.16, 34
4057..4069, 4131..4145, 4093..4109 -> 1.19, 34.3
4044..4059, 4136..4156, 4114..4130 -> -0.60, 35.2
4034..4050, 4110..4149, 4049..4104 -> -0.02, 34.7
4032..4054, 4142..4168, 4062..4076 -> 0.45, 35.7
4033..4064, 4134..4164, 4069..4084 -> 0.26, 34.9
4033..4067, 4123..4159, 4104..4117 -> 0.53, 35.3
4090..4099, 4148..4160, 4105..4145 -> -1.74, 33.7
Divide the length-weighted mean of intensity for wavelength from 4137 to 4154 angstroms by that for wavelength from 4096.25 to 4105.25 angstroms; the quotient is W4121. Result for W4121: 1.18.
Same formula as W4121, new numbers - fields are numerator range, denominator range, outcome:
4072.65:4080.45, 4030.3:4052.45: 0.85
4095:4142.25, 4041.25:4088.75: 0.98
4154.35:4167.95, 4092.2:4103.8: 1.14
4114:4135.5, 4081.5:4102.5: 1.01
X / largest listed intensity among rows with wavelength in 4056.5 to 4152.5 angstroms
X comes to 47.03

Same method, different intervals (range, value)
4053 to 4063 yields 40.09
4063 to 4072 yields 46.88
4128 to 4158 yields 42.04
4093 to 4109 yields 41.6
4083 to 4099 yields 42.51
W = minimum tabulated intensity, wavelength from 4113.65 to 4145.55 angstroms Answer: 26.26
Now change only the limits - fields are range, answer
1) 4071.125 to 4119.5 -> 24.27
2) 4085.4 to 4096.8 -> 27.19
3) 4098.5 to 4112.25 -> 26.53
